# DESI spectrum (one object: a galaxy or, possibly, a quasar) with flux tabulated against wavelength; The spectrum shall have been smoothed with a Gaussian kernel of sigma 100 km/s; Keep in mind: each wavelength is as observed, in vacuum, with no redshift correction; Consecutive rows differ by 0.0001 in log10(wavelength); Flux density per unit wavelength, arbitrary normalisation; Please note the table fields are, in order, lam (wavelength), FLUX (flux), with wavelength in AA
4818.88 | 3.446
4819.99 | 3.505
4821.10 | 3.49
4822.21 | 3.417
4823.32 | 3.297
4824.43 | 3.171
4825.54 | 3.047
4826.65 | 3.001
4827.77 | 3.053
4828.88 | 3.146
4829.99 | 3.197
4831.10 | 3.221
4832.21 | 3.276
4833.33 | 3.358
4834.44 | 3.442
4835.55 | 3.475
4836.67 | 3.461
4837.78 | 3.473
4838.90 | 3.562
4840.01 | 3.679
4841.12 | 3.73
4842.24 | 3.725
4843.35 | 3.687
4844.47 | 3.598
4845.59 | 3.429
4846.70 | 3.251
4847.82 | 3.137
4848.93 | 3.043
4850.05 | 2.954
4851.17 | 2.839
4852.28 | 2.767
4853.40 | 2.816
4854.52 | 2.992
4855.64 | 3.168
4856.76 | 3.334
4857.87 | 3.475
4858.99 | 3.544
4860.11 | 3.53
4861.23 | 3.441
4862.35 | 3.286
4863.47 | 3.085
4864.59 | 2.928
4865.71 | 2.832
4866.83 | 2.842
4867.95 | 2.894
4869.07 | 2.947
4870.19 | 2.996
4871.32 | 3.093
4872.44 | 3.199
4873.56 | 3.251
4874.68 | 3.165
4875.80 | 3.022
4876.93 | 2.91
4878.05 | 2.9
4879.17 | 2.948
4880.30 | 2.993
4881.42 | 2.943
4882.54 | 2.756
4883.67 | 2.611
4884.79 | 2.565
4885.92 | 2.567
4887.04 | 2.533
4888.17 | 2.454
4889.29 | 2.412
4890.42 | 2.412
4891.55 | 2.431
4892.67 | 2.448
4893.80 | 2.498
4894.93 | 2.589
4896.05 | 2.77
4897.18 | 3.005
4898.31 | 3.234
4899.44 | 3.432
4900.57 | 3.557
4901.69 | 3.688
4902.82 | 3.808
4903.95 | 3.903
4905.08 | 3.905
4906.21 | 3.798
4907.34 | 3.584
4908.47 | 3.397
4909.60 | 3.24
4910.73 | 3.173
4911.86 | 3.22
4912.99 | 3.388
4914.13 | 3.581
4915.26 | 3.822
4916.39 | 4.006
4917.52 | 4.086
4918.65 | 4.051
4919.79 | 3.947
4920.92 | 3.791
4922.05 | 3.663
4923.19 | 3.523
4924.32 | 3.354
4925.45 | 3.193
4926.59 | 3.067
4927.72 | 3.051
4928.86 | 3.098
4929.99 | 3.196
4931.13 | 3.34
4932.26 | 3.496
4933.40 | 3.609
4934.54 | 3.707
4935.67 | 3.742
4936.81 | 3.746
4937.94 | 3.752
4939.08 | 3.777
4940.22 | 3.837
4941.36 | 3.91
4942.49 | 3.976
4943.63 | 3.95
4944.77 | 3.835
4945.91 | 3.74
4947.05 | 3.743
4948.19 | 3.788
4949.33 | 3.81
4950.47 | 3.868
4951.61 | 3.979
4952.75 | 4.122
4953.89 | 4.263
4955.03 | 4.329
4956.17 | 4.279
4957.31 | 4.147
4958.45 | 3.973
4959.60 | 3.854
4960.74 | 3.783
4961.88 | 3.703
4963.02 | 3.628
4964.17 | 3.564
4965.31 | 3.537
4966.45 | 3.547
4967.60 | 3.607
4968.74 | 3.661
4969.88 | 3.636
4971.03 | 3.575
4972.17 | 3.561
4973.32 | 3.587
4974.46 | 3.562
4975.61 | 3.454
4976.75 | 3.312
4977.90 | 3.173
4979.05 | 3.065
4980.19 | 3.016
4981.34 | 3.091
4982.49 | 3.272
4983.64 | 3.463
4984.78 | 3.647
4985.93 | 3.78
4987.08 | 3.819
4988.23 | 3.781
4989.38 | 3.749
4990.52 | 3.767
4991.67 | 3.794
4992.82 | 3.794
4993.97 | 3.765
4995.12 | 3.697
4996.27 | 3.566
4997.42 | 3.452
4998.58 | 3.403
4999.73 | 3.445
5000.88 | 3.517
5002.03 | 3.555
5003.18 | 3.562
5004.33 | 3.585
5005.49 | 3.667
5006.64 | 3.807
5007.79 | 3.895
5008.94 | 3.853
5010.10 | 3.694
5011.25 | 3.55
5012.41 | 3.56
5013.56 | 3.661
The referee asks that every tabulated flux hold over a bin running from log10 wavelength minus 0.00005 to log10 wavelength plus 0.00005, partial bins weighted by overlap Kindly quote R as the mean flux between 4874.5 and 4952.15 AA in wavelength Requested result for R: 3.35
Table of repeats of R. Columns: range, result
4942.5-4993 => 3.7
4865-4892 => 2.82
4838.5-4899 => 3.02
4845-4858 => 3.09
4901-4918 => 3.64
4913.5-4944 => 3.64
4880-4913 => 3.04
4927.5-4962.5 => 3.79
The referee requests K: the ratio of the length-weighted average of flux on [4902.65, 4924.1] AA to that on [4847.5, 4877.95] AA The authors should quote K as 1.19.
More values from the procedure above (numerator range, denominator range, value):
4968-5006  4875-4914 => 1.16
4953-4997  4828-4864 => 1.10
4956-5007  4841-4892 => 1.19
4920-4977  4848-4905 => 1.23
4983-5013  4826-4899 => 1.19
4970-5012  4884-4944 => 1.06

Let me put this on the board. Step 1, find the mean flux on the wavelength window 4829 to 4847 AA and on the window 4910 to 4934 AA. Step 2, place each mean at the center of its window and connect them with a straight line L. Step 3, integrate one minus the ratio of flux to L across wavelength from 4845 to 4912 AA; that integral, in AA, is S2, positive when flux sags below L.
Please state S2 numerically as 8.1 AA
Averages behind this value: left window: 3.47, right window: 3.5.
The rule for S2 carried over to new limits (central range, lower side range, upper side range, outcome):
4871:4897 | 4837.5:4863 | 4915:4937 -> 5.1 AA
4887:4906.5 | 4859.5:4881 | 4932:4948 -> 1.7 AA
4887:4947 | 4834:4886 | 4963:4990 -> -1.6 AA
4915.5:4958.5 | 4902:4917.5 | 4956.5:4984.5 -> -2.1 AA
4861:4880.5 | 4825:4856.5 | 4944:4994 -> 1.9 AA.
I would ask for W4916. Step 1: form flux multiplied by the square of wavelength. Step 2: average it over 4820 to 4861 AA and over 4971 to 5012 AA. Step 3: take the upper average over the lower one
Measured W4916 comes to 1.15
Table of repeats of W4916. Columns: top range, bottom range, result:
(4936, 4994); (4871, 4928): 1.19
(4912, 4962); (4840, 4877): 1.21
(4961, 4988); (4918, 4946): 0.98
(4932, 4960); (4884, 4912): 1.30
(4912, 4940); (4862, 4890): 1.27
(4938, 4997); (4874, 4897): 1.42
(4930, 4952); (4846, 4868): 1.25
